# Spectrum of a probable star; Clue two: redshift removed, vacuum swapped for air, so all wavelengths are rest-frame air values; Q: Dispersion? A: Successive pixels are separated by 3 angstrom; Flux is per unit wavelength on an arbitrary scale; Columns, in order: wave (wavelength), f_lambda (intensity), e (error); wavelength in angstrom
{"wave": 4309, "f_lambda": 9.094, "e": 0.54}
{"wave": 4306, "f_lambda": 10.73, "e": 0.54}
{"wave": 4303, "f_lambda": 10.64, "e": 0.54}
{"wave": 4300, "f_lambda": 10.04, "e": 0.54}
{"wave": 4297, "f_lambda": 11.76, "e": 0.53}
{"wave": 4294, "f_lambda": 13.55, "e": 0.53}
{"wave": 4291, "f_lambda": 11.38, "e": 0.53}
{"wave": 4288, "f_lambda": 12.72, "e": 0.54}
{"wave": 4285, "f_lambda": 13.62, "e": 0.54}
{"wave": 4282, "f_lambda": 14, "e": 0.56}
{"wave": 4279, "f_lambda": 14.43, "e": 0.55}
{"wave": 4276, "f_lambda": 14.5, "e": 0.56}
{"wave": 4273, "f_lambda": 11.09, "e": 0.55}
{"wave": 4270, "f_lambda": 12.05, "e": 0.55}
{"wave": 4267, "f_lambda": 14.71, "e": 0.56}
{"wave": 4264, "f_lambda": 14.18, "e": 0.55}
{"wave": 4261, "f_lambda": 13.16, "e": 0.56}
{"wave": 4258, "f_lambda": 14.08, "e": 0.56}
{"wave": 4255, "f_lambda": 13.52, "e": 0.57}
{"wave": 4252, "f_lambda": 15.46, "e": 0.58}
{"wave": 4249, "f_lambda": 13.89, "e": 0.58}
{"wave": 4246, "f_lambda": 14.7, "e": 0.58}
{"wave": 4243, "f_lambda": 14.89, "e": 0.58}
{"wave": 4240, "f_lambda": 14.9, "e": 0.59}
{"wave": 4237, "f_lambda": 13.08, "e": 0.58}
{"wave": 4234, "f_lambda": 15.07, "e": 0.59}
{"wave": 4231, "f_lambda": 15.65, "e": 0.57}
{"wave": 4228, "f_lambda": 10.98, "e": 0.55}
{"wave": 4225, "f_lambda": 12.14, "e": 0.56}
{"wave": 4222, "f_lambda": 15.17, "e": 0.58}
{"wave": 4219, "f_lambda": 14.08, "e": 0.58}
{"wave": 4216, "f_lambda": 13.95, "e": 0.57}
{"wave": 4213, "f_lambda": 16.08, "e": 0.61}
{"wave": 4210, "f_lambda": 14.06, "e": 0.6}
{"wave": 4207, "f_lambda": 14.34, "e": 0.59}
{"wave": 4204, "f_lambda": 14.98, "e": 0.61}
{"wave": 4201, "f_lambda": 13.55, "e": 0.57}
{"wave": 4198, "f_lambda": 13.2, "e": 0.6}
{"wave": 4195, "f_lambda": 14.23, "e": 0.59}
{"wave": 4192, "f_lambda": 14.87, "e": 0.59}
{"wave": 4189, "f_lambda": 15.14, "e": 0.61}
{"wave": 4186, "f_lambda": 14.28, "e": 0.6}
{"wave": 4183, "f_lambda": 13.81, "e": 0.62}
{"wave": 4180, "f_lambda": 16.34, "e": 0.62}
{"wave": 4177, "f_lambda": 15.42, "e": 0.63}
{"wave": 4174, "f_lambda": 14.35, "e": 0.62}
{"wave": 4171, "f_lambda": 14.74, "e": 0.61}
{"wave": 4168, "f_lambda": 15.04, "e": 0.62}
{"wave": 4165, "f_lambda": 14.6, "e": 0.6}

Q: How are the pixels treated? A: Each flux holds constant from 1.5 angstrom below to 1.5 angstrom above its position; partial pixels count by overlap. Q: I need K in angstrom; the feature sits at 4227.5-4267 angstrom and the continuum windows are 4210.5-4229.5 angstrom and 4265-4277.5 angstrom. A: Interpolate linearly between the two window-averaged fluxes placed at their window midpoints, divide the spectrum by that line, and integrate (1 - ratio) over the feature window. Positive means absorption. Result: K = -2.4 angstrom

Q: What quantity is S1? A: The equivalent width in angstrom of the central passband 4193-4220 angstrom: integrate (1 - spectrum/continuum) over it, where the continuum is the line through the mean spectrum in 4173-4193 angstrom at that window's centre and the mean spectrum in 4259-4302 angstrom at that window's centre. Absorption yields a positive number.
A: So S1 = 0.2 angstrom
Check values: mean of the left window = 14.9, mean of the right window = 12.9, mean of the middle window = 14.3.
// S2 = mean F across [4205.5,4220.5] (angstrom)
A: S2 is 14.5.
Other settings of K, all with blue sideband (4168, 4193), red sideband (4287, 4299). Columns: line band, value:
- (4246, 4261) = -1.15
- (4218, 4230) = 0.61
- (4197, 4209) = 0.25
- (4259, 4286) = -1.74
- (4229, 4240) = -0.70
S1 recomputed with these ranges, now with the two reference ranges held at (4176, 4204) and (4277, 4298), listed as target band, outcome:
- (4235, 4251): -0.7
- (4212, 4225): -0.3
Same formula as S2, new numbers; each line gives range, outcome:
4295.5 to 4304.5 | 10.8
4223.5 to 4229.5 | 11.6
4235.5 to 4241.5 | 14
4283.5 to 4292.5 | 12.6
